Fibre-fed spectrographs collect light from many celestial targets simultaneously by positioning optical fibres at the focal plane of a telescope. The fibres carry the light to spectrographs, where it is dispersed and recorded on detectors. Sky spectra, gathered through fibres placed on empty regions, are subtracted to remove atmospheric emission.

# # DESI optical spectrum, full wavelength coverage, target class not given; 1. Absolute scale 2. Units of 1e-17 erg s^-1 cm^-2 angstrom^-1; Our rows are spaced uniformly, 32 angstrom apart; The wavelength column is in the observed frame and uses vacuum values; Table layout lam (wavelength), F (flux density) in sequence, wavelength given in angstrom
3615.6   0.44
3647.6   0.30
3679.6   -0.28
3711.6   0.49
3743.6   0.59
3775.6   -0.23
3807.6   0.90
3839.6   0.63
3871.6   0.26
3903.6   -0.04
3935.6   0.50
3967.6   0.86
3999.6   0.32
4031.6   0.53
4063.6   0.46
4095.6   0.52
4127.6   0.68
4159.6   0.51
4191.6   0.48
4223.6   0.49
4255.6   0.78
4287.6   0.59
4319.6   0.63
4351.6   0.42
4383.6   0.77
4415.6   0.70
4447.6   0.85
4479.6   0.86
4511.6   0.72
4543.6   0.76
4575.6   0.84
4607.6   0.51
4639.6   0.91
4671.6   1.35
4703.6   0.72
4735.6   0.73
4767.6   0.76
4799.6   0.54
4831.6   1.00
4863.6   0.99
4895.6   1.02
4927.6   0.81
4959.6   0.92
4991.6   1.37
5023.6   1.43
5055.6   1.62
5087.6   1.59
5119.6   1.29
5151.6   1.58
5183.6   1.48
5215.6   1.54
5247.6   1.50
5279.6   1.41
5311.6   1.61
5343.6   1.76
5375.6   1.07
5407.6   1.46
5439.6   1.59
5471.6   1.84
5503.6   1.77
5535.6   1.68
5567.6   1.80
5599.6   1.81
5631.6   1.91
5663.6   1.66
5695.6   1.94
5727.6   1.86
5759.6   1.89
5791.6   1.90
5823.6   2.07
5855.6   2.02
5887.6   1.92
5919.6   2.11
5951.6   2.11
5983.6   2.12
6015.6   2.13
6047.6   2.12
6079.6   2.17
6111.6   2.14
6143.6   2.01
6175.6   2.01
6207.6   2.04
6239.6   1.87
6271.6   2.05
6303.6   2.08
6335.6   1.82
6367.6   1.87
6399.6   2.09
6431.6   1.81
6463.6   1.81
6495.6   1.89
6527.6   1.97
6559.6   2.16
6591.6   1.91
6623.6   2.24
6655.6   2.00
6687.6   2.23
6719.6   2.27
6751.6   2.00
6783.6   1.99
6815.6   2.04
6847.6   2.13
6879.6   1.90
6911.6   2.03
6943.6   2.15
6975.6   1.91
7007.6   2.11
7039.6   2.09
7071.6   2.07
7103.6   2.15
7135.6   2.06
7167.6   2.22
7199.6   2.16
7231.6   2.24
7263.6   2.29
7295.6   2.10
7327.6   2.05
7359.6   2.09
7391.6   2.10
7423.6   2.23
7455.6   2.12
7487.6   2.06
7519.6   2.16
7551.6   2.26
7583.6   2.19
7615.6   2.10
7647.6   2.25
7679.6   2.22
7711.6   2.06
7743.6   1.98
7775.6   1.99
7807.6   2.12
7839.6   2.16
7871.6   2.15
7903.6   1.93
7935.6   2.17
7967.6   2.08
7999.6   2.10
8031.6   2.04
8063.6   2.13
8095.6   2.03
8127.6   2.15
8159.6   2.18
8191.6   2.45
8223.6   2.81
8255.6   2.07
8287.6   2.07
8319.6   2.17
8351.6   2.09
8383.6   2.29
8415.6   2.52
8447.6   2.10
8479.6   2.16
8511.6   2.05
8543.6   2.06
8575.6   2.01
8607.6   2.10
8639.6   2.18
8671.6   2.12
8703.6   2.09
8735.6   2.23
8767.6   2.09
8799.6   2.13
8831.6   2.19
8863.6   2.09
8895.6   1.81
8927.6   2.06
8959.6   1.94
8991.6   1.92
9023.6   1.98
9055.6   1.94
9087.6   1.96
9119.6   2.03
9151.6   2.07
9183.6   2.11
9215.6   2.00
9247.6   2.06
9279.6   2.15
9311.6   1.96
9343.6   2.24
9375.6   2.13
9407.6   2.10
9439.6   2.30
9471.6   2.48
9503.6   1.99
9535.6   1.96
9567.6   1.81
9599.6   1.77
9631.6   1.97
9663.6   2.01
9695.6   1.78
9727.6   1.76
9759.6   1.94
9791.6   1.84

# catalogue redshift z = 0.25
